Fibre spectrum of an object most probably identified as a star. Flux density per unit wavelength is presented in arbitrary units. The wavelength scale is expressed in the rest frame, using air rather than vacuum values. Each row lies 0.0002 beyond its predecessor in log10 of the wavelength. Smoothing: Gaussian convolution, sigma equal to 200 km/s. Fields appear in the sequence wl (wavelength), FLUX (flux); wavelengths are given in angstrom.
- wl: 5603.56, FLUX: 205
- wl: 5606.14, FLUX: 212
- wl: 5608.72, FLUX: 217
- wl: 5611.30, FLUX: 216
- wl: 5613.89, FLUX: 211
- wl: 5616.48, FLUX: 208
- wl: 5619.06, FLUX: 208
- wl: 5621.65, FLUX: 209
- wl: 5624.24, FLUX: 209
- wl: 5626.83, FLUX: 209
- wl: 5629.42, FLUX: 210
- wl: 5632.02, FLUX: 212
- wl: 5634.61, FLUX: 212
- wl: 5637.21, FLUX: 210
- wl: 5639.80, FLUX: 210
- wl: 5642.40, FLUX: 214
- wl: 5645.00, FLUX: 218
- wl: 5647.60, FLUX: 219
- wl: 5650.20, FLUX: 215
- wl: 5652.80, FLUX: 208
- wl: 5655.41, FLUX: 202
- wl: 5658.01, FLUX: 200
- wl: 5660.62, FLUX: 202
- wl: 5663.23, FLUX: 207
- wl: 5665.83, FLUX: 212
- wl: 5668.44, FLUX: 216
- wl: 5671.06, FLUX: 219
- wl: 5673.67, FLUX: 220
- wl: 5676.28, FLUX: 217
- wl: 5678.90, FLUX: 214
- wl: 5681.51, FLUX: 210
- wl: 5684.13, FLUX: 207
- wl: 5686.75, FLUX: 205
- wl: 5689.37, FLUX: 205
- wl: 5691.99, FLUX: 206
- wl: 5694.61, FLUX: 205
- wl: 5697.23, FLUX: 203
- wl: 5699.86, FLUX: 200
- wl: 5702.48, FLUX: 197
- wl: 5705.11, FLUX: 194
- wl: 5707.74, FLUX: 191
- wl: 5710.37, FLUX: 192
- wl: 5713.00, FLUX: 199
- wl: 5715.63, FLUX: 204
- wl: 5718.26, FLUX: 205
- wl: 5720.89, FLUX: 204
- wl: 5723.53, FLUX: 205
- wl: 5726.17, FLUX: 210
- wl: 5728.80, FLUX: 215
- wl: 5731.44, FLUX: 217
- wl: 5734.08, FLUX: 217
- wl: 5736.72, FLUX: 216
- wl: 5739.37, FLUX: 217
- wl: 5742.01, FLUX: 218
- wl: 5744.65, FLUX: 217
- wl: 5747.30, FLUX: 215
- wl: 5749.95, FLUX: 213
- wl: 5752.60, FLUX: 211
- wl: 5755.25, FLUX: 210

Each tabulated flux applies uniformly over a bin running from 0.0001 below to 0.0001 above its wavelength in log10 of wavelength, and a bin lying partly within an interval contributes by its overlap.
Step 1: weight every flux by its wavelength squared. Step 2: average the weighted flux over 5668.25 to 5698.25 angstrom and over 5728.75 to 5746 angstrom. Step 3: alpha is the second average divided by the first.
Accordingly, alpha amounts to 1.1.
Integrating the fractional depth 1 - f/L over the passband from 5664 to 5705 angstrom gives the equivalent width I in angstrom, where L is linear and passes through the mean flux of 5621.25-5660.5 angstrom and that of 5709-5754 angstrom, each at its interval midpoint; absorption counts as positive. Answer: 0.3 angstrom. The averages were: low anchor 210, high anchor 210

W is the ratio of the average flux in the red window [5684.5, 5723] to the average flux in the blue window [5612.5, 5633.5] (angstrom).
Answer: 0.96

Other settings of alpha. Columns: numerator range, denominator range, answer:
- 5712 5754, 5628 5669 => 1.04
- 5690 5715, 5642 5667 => 0.97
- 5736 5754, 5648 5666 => 1.07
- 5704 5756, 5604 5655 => 1.02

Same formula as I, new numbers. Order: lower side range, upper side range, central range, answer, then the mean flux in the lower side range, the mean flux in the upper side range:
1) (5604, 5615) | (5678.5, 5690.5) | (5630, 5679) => -0.4 angstrom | 213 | 208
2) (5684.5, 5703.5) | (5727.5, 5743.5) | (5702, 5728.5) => 1.2 angstrom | 203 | 217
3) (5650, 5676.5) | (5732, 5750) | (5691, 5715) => 1.7 angstrom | 210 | 216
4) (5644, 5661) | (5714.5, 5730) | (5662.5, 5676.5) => -0.4 angstrom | 209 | 207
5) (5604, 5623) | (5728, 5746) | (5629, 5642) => 0.1 angstrom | 211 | 217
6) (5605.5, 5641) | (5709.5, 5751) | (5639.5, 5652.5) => -0.3 angstrom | 211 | 210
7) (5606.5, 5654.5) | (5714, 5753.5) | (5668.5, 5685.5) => -0.2 angstrom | 212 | 212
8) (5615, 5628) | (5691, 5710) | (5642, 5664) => -0.5 angstrom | 209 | 199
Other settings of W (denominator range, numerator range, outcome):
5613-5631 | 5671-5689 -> 1.02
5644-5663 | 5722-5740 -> 1.02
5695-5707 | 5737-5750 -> 1.09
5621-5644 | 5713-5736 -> 0.99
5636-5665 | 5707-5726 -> 0.96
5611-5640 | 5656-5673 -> 1.00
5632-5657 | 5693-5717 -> 0.94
